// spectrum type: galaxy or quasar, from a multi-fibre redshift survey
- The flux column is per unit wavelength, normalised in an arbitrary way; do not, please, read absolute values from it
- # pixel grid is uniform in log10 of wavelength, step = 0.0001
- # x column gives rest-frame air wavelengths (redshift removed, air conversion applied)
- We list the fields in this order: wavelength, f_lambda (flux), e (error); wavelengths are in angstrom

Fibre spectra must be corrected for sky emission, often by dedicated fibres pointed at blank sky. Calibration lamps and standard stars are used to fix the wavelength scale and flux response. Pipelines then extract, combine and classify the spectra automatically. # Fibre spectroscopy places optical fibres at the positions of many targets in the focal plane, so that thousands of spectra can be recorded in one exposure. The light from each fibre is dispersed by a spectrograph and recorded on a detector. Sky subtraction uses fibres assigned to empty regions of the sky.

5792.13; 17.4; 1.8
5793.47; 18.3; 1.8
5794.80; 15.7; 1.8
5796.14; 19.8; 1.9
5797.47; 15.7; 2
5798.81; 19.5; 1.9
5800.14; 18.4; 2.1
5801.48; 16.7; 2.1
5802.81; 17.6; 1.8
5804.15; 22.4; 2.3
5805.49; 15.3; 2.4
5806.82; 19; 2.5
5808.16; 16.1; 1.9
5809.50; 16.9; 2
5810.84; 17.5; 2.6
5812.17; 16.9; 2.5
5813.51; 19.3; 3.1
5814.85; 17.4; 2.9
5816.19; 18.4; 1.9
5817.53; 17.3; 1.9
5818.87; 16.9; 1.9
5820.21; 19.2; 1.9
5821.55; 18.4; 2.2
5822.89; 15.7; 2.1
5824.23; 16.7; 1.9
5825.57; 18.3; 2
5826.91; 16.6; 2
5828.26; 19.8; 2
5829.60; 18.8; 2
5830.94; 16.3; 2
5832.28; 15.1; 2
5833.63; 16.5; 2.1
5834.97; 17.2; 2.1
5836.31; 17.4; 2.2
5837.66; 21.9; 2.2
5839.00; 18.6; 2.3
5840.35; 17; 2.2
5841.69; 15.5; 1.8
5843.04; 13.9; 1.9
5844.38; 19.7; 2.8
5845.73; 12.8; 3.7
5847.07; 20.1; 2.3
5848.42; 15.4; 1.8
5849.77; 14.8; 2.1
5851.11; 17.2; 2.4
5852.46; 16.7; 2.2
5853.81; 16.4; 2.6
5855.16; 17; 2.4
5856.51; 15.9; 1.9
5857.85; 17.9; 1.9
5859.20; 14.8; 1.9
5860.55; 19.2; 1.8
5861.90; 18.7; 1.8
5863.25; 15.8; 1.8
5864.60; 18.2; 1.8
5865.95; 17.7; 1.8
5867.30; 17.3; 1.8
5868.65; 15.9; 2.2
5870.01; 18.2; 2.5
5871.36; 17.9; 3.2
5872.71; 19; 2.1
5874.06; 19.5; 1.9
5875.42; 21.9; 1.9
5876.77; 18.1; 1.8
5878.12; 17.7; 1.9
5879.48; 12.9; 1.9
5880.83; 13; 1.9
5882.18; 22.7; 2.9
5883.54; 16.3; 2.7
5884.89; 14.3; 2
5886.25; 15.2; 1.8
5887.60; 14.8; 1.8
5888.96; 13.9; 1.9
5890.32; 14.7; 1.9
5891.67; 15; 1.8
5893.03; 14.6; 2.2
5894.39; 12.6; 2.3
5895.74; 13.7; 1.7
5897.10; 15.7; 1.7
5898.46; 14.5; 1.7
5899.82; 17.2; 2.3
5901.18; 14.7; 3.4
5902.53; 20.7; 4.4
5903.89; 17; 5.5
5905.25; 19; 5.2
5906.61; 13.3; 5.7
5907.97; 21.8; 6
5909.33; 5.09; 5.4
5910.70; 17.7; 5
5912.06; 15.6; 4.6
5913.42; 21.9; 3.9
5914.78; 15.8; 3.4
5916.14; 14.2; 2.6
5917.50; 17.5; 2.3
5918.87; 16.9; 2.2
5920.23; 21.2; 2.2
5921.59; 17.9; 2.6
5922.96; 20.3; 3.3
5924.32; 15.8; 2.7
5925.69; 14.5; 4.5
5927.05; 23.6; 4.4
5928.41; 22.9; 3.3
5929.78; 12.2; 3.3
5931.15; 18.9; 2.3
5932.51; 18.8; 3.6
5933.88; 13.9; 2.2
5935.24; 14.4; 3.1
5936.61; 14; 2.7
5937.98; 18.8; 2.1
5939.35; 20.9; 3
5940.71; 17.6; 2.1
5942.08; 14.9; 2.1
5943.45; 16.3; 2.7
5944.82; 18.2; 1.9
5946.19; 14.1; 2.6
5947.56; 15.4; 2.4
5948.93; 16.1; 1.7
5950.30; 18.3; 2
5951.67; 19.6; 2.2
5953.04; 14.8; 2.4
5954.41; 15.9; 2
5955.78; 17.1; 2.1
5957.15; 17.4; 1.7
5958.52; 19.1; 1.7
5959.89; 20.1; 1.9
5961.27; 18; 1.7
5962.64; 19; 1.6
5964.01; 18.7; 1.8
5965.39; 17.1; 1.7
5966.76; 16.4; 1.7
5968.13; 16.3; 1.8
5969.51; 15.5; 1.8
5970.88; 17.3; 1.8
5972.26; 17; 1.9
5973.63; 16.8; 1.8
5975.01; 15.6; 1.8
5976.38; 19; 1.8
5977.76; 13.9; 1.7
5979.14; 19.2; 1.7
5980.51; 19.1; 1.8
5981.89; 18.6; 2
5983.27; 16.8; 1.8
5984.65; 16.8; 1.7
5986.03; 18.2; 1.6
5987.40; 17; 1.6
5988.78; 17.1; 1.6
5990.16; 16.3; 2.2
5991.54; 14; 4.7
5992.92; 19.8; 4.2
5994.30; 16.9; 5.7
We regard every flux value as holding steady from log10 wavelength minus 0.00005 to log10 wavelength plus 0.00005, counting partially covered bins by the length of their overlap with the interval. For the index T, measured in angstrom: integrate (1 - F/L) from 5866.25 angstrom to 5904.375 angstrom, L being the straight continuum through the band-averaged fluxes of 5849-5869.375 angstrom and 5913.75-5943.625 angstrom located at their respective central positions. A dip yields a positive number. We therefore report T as 1.52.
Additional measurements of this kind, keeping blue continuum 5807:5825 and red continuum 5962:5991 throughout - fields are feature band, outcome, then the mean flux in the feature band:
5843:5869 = 0.8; 16.9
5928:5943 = 0.3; 16.9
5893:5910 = 1.9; 15.4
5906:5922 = 0.7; 16.6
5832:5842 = -0.1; 17.6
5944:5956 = 0.5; 16.6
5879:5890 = 1.2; 15.4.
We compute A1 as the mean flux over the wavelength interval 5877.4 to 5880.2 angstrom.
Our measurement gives 15.3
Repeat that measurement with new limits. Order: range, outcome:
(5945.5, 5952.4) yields 16.7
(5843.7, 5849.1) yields 17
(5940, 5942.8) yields 16.3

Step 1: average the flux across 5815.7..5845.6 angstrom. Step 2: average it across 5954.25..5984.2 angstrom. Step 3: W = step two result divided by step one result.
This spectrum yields 1.0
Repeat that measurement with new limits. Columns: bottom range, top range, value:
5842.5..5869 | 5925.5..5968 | 1.03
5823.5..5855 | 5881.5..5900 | 0.90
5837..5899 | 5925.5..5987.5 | 1.04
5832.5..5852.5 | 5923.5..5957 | 1.00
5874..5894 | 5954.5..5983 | 1.08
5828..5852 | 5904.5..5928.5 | 1.02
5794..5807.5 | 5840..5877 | 0.96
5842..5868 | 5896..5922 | 0.99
